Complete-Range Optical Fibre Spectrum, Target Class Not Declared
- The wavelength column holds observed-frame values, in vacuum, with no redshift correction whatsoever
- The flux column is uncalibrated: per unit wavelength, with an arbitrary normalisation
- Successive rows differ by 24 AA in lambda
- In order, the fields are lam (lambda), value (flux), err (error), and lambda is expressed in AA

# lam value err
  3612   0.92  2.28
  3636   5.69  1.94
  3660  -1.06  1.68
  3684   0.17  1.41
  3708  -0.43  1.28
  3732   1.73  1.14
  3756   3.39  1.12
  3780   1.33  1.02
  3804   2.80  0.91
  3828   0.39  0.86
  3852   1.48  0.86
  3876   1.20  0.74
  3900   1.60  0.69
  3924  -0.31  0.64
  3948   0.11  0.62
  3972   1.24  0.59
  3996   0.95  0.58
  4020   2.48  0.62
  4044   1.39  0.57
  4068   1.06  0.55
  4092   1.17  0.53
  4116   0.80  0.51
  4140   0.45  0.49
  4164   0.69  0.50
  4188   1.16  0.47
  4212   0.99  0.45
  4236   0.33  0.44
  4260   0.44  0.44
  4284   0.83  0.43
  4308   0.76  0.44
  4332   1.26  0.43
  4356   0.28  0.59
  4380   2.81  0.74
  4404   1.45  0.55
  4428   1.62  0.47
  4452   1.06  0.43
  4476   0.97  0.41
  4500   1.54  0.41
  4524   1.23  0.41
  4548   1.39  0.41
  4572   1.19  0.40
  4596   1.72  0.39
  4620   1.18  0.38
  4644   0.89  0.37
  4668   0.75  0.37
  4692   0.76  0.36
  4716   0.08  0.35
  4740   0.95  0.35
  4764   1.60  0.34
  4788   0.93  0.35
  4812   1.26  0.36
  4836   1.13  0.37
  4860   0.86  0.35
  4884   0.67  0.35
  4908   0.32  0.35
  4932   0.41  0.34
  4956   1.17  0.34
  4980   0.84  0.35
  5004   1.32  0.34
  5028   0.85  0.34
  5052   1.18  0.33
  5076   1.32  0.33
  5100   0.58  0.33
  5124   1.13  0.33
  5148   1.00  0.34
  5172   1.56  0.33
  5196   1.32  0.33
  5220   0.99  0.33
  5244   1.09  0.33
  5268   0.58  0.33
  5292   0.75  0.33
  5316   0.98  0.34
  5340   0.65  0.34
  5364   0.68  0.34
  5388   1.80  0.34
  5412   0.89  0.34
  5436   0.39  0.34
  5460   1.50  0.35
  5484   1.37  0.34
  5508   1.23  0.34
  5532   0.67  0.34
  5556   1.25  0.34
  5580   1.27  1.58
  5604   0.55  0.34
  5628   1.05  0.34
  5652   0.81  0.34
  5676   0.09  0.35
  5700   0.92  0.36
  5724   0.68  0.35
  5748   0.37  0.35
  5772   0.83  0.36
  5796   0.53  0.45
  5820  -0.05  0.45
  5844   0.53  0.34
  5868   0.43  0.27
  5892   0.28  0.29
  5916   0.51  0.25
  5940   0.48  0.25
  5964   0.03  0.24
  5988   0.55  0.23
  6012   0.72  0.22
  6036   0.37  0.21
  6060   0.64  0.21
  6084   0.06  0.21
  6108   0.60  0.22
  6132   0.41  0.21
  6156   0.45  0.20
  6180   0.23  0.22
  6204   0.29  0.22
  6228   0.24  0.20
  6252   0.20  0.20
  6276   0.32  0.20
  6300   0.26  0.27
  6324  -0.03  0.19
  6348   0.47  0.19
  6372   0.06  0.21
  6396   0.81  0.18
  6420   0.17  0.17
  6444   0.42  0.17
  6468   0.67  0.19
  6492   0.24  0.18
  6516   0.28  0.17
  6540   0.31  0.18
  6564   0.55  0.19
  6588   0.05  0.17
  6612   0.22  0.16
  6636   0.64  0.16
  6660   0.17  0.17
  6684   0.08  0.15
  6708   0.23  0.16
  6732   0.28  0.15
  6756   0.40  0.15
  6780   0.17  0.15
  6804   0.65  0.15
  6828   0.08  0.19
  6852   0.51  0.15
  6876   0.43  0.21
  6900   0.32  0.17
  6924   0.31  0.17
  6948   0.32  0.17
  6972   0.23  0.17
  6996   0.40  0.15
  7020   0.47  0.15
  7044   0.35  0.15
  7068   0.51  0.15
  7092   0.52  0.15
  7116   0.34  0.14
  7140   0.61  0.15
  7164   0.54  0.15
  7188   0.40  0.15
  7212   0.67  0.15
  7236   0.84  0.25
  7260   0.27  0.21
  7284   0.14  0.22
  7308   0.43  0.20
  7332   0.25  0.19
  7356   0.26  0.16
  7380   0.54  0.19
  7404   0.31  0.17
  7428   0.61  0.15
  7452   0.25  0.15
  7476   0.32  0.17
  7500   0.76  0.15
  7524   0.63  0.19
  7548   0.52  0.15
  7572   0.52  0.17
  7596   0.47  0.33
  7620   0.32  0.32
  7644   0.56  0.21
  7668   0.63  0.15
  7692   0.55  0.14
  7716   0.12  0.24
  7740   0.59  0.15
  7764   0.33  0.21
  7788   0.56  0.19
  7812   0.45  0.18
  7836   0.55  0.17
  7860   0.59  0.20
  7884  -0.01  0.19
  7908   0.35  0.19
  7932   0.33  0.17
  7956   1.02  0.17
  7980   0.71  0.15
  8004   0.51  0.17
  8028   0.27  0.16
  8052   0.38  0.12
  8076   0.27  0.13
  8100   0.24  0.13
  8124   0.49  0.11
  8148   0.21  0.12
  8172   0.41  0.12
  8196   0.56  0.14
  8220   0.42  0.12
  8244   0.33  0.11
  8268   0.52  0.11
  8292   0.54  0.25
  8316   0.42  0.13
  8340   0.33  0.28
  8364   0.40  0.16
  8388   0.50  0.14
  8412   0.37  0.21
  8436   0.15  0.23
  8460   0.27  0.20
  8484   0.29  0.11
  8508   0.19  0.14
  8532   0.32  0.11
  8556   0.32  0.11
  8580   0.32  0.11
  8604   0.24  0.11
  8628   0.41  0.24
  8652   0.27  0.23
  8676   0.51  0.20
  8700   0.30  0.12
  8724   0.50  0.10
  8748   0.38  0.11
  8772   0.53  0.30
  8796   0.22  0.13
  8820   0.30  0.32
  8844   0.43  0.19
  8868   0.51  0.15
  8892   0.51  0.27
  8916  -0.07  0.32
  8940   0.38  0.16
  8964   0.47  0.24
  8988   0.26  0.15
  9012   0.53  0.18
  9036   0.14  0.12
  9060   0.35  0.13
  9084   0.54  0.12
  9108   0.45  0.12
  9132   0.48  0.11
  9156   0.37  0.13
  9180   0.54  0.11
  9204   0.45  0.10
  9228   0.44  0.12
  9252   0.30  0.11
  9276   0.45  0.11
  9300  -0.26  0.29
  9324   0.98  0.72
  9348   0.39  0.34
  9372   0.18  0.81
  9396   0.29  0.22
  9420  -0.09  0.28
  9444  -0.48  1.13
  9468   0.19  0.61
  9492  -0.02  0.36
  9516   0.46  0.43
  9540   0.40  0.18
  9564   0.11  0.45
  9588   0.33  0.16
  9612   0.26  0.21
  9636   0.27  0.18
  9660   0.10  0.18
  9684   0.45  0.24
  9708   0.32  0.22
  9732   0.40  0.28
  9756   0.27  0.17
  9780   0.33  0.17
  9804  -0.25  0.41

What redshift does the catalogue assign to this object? 0.574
